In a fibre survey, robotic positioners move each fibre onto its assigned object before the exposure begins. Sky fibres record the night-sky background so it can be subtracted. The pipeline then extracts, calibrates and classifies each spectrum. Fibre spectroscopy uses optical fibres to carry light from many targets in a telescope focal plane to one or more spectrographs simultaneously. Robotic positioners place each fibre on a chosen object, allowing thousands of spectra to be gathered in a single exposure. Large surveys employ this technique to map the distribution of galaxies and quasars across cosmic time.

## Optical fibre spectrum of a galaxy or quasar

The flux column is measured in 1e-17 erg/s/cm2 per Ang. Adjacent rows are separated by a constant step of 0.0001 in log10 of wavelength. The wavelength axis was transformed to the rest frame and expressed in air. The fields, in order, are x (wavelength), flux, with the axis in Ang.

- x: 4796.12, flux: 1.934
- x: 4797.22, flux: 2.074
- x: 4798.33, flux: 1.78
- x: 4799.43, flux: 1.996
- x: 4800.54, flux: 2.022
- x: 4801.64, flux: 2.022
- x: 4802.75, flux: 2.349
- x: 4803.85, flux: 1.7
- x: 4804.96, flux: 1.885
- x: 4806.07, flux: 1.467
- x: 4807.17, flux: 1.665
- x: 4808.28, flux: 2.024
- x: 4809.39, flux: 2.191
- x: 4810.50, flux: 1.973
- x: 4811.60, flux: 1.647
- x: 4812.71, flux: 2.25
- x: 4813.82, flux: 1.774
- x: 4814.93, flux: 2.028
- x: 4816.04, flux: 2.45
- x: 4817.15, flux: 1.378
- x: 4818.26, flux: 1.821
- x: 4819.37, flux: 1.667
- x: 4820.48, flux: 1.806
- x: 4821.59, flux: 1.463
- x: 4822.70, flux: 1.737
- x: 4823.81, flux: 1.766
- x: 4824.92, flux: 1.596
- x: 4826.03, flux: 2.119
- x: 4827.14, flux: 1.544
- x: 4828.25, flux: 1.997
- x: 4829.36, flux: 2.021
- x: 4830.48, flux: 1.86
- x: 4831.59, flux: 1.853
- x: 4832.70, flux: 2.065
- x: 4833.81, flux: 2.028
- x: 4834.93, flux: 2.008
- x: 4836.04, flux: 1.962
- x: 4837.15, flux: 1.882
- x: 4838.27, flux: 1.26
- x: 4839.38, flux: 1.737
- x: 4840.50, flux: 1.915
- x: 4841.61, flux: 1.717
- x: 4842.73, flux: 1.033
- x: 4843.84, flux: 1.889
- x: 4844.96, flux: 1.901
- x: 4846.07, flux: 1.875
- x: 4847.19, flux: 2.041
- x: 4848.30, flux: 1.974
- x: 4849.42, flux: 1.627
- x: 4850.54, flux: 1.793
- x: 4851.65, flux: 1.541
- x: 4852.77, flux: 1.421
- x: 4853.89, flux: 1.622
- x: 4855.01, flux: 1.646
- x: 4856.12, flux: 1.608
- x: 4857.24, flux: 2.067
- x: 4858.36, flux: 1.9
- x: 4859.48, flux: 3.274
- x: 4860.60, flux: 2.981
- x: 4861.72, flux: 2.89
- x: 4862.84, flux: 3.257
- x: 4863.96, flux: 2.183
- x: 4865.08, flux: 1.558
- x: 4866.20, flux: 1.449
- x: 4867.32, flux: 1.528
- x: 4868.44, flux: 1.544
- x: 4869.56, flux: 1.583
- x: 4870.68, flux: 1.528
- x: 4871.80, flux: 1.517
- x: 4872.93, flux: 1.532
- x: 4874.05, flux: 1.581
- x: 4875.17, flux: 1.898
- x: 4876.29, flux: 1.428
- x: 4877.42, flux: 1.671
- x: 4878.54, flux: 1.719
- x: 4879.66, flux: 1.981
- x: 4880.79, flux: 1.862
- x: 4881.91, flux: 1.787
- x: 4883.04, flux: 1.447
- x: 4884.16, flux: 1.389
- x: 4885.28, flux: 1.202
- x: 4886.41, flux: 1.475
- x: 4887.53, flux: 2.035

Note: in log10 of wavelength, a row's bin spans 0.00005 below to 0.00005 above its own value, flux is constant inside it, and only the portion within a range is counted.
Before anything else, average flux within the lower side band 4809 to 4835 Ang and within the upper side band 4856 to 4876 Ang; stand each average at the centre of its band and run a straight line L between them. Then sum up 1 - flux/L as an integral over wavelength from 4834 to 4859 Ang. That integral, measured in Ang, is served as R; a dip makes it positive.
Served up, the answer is 2.37 Ang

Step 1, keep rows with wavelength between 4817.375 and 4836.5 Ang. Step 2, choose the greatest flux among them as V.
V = 2.119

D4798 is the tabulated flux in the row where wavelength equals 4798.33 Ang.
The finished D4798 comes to 1.78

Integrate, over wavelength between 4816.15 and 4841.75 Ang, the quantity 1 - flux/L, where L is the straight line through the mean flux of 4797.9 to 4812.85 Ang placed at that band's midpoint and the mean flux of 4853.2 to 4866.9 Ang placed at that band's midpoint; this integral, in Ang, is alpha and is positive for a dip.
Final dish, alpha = 2.9 Ang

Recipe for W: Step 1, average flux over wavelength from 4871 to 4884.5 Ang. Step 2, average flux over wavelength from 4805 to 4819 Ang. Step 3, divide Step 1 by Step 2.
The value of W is 0.88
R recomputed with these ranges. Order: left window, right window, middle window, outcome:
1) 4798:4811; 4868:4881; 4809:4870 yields -3.53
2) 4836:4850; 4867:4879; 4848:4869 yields -4.13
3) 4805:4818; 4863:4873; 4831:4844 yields 0.12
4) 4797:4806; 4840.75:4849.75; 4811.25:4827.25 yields 0.53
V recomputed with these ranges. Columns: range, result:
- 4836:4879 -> 3.274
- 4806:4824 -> 2.45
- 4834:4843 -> 2.008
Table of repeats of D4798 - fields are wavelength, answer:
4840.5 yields 1.915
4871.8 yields 1.517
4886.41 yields 1.475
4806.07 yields 1.467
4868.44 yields 1.544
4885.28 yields 1.202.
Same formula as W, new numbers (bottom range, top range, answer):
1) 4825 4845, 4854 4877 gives 1.07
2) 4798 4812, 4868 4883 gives 0.87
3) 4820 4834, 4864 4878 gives 0.87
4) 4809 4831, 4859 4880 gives 1.05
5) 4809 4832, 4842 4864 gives 1.09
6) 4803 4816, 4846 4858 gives 0.91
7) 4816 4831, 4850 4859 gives 0.96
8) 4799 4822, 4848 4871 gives 1.04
